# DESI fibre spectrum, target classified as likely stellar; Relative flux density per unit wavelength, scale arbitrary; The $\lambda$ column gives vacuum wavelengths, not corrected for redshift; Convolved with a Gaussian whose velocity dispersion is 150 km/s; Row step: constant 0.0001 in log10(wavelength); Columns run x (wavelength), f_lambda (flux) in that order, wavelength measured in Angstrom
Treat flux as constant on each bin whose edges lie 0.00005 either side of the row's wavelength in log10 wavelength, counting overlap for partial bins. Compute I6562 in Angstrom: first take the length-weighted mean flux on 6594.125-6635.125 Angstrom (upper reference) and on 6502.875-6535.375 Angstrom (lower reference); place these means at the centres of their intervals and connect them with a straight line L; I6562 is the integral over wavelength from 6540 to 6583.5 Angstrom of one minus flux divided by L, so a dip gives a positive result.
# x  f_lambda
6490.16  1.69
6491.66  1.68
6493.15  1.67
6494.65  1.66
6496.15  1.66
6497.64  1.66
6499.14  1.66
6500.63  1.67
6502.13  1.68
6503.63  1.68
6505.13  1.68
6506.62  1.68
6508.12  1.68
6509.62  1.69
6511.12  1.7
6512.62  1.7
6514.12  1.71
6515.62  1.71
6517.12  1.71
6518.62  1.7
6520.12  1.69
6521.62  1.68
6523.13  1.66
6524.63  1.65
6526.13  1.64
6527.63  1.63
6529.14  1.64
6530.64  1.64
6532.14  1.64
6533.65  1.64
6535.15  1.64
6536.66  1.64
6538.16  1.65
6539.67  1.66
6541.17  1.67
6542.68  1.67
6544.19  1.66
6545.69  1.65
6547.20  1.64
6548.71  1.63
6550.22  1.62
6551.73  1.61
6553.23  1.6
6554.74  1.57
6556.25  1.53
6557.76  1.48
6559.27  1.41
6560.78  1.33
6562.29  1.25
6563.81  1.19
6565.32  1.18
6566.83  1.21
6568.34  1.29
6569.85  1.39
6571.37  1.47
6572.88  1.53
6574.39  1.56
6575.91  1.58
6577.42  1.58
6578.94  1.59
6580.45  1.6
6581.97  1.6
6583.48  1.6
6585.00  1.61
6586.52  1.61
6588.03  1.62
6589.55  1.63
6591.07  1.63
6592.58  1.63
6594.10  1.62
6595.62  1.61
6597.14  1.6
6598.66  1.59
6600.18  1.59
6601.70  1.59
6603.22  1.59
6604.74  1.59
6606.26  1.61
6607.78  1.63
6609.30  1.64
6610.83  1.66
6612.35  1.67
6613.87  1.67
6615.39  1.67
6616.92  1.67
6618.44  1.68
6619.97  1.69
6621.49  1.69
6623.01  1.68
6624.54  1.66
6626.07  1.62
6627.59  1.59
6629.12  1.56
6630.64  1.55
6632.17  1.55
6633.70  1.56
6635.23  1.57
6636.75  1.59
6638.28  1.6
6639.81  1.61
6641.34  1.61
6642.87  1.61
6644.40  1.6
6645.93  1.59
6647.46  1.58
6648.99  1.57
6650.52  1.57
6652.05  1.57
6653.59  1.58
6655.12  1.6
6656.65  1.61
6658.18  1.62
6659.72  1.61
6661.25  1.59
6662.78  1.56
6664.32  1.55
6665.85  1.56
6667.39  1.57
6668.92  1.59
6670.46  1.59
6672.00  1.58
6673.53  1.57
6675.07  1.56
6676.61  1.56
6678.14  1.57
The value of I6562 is 3.8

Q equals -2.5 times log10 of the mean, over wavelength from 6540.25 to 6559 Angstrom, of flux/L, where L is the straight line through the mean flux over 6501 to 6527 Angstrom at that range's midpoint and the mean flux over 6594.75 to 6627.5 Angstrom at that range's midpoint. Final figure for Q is 0.04 mag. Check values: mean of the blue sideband 1.68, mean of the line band 1.61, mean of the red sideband 1.64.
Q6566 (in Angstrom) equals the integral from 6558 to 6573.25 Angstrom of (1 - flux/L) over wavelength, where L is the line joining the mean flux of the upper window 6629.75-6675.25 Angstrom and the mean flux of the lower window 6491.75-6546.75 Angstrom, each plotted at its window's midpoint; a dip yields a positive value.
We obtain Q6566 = 2.9 Angstrom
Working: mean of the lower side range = 1.67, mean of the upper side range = 1.58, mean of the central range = 1.32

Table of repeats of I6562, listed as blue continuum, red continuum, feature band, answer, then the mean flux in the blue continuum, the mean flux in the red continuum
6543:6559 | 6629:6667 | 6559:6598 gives 2.3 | 1.6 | 1.58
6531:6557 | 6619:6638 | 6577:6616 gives 0.0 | 1.63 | 1.61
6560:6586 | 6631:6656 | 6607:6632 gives -1.7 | 1.45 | 1.58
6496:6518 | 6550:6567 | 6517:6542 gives -1.4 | 1.69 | 1.42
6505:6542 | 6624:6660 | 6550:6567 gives 2.4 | 1.67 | 1.59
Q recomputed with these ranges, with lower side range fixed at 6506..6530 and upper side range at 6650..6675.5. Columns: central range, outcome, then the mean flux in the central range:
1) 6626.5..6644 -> 0.01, 1.58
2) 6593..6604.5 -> 0.02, 1.6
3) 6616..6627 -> -0.04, 1.67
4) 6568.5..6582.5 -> 0.07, 1.53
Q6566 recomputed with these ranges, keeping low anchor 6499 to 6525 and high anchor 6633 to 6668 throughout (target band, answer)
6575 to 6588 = 0.31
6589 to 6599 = 0.06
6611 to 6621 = -0.39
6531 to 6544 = 0.13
